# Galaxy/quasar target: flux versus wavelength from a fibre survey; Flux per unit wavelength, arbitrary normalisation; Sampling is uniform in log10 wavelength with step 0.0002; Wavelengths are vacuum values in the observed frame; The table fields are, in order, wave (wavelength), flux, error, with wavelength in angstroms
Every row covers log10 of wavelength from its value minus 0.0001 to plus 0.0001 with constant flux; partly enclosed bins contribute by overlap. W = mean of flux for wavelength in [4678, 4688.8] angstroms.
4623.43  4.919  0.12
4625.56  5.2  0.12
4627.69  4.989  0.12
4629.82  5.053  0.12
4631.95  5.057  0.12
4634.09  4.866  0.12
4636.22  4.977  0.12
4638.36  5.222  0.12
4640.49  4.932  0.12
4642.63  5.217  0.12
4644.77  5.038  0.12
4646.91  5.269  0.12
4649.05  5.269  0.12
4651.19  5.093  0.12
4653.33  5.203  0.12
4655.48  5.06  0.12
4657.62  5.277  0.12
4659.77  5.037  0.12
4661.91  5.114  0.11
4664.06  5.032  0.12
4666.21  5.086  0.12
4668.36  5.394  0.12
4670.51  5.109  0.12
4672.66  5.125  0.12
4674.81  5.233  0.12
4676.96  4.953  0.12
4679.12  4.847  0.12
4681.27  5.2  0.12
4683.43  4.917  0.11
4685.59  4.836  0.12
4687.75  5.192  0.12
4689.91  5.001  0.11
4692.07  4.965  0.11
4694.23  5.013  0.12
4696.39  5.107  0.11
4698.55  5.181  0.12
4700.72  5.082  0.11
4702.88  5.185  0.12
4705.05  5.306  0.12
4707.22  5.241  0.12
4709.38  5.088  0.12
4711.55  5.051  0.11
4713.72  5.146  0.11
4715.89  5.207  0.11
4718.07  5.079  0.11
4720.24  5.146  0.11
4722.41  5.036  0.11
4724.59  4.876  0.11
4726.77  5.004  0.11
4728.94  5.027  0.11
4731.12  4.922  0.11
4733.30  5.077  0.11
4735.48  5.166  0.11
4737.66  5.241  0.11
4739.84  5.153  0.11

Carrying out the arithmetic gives 4.99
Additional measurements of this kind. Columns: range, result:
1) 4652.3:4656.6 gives 5.13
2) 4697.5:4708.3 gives 5.2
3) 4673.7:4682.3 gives 5.06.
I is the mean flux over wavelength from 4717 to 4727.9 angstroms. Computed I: 5.03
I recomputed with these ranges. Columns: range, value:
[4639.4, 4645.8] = 5.07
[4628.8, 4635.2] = 4.99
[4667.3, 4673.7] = 5.21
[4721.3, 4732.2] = 4.97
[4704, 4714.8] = 5.17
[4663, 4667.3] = 5.06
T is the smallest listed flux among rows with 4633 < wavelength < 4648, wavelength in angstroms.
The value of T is 4.866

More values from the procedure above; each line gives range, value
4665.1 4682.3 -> 4.847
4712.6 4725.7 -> 4.876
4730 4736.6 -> 4.922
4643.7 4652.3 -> 5.038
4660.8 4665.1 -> 5.032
